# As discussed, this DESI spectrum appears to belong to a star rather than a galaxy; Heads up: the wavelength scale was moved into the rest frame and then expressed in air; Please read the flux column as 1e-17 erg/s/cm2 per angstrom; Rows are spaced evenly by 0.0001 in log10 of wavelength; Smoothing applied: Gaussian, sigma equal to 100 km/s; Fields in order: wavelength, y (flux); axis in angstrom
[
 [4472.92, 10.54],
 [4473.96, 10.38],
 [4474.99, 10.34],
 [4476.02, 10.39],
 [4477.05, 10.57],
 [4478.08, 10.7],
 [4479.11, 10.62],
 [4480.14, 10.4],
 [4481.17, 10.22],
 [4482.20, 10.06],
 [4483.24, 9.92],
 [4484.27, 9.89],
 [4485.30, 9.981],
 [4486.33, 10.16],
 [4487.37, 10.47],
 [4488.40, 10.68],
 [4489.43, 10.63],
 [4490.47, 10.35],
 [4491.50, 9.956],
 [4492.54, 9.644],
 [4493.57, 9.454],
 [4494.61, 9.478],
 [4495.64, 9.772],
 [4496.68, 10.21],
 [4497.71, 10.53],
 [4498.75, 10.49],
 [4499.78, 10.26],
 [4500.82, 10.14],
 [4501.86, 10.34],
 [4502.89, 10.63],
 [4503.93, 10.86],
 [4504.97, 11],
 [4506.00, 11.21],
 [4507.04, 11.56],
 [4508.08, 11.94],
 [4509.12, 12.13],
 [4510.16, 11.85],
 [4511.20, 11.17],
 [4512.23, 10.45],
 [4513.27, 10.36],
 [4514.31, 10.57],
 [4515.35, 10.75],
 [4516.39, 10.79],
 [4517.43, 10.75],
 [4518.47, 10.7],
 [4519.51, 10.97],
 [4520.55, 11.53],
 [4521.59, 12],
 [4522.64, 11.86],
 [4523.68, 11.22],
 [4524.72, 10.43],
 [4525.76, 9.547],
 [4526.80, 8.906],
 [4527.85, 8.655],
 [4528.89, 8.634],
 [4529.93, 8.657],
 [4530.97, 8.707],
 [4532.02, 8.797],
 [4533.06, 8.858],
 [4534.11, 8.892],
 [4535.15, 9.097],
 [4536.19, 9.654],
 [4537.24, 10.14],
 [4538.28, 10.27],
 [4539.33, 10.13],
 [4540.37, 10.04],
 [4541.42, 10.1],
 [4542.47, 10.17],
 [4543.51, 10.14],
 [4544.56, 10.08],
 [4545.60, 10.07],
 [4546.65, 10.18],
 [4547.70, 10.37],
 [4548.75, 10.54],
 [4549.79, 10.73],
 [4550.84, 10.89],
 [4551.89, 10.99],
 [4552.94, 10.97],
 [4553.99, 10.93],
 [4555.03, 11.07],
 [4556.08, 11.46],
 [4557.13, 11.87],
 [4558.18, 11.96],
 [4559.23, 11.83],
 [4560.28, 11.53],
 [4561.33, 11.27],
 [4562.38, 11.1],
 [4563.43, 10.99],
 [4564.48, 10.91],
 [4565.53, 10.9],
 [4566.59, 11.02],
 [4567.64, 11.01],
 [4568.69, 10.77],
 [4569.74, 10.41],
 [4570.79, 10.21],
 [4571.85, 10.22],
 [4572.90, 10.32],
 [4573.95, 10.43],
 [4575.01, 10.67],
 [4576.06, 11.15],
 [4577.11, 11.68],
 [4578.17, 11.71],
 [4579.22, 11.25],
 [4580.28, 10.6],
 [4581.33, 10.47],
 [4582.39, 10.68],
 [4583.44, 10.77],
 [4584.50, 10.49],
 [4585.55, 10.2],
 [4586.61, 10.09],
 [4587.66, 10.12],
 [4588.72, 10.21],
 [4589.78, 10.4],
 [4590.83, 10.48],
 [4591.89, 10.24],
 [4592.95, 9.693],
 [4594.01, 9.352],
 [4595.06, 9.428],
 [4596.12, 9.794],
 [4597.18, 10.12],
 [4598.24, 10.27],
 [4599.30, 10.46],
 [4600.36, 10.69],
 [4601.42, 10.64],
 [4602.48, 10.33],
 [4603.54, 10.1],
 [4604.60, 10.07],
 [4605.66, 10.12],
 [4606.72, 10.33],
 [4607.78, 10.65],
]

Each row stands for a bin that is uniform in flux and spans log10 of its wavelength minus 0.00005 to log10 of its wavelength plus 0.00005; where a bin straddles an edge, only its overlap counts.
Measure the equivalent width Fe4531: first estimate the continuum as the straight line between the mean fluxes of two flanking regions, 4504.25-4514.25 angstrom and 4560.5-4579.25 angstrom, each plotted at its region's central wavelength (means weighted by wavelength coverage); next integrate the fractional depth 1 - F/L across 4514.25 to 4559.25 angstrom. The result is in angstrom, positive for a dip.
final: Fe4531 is 3.1 angstrom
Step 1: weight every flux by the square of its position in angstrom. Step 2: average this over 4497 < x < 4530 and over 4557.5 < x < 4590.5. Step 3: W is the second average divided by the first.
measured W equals 1.04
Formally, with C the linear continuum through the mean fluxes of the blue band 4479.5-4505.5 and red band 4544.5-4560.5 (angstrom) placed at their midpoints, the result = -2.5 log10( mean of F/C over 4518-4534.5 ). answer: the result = 0.08 mag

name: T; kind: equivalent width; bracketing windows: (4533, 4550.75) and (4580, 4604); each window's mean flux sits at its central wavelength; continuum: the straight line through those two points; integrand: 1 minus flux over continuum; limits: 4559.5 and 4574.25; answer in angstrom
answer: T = -1.00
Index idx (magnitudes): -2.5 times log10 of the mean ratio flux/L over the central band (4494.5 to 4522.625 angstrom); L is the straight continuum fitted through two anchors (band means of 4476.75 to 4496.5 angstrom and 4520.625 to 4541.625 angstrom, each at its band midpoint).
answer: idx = -0.10 mag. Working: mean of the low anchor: 10.2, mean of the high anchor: 9.76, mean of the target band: 10.9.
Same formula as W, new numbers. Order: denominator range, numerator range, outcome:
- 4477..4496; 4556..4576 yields 1.12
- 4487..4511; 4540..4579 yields 1.05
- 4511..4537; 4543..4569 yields 1.10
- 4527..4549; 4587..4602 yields 1.08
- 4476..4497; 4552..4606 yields 1.09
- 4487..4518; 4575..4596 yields 1.02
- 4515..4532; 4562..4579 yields 1.09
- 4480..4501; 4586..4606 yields 1.05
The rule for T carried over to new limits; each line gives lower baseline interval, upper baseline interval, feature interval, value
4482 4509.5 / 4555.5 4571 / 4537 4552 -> 0.9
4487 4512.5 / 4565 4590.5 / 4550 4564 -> -0.8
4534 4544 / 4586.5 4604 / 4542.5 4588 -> -3.6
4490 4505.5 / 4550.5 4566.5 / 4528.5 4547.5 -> 2.2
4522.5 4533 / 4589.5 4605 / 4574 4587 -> -1.1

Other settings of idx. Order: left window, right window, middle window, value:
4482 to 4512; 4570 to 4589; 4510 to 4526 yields -0.04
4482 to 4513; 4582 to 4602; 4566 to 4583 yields -0.05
